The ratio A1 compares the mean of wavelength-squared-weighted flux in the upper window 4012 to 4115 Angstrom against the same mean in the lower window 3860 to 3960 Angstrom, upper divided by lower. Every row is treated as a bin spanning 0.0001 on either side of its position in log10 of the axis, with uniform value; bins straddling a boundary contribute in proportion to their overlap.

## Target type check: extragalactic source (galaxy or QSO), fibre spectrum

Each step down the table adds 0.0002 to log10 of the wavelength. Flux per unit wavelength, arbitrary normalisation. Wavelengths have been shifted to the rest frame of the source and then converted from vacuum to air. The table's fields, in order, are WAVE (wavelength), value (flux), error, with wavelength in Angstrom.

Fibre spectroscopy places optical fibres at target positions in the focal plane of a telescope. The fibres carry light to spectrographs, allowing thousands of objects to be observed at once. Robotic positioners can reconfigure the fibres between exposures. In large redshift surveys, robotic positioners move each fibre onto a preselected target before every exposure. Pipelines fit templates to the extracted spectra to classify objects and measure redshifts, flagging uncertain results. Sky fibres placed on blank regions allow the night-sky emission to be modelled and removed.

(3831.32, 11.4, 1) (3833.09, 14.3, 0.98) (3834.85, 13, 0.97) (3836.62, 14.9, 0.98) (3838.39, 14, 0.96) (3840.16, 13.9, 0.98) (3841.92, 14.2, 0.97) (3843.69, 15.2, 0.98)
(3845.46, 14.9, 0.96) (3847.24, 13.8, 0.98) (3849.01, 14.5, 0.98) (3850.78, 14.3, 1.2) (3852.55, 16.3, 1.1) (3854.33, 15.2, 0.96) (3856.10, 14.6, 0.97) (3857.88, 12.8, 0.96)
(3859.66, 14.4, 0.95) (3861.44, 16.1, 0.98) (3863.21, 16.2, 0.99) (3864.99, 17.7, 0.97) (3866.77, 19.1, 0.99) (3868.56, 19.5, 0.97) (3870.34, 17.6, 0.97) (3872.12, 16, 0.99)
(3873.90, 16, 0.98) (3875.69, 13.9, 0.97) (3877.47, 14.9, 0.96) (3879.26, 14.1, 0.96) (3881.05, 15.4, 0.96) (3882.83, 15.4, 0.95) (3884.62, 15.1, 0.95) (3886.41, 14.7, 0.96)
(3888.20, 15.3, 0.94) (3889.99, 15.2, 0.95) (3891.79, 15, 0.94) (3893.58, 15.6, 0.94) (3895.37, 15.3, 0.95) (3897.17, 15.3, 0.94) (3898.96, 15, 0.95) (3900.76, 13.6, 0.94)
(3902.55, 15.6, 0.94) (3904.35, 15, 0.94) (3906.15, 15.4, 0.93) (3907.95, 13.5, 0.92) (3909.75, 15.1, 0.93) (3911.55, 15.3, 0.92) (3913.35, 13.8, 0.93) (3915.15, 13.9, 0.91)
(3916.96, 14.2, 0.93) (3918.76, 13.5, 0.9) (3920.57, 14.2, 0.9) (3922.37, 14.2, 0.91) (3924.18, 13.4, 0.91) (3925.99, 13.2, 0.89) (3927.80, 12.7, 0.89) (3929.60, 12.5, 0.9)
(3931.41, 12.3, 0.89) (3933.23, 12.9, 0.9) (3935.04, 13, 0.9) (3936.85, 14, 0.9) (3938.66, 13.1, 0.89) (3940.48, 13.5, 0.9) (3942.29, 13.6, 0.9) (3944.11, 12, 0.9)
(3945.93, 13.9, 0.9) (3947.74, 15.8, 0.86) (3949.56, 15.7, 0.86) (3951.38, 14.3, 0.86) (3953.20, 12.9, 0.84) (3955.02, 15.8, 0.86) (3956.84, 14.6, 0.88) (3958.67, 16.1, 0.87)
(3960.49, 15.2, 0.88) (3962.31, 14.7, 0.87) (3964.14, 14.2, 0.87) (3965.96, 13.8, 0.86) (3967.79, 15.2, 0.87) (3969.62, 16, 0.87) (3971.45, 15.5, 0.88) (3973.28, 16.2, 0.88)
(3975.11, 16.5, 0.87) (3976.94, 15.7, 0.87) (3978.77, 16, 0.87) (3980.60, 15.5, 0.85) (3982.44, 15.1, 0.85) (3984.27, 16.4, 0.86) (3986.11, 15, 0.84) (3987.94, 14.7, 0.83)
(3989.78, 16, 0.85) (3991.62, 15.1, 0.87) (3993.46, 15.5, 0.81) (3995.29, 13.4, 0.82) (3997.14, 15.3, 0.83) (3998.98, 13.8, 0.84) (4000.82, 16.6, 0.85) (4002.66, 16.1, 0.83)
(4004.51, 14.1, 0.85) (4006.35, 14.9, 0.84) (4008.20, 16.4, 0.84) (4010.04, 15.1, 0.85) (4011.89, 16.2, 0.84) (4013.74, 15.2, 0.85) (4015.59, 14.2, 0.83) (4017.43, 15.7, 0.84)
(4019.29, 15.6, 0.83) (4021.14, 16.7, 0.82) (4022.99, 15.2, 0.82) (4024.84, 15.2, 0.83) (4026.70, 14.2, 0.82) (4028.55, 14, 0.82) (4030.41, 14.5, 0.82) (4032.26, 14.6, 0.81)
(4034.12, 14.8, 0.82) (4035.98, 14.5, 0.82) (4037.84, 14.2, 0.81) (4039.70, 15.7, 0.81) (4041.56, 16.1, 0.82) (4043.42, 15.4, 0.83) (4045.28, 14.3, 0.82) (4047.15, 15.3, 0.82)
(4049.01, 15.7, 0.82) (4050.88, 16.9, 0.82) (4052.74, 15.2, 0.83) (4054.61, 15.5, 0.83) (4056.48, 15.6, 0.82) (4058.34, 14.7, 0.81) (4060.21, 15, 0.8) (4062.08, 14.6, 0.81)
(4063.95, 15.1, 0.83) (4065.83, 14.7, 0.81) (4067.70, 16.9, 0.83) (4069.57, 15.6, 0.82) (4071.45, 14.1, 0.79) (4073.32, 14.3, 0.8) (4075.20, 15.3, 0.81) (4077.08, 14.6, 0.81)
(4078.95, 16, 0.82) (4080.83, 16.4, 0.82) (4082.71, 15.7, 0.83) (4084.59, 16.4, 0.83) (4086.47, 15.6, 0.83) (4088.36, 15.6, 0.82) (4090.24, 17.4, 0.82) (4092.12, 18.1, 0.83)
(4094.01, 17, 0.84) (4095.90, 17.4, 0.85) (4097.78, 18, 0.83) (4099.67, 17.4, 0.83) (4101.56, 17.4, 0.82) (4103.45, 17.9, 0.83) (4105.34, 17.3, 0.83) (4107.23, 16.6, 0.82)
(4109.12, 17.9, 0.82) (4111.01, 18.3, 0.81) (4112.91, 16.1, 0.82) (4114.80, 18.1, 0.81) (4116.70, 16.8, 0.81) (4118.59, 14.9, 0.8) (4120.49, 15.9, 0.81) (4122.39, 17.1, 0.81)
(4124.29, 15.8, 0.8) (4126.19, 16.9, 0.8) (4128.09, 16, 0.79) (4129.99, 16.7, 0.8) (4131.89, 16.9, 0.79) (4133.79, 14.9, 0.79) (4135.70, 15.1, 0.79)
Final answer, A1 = 1.16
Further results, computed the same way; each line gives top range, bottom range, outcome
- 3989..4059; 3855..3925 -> 1.07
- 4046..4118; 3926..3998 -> 1.18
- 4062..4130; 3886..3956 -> 1.26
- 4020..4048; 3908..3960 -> 1.13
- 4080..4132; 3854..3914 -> 1.22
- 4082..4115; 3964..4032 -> 1.18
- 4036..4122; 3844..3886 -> 1.15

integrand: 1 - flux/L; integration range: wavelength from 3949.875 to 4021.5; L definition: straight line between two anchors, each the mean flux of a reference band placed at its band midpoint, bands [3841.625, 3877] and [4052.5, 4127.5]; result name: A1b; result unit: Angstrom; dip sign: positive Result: 3.2 Angstrom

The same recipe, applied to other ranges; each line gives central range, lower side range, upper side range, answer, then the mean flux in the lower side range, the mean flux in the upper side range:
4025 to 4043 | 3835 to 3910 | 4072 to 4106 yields 1.57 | 15.2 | 16.5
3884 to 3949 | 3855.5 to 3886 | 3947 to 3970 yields 5.02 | 15.8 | 14.9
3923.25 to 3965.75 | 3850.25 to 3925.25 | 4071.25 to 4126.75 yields 4.52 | 15.2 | 16.6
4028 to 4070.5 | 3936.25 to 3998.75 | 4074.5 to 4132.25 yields 2.12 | 14.9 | 16.7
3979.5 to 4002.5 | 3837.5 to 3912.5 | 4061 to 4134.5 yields 0.85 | 15.2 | 16.4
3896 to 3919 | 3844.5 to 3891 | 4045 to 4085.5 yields 1.31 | 15.5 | 15.4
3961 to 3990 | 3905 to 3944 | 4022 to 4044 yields -2.38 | 13.7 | 14.9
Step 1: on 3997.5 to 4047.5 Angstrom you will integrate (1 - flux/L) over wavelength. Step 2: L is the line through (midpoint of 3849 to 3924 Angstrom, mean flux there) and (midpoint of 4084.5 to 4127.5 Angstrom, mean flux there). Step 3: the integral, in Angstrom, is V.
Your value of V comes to 3.51 Angstrom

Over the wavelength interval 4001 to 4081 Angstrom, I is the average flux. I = 15.2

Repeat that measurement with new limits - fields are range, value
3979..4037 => 15.2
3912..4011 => 14.6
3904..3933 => 13.8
